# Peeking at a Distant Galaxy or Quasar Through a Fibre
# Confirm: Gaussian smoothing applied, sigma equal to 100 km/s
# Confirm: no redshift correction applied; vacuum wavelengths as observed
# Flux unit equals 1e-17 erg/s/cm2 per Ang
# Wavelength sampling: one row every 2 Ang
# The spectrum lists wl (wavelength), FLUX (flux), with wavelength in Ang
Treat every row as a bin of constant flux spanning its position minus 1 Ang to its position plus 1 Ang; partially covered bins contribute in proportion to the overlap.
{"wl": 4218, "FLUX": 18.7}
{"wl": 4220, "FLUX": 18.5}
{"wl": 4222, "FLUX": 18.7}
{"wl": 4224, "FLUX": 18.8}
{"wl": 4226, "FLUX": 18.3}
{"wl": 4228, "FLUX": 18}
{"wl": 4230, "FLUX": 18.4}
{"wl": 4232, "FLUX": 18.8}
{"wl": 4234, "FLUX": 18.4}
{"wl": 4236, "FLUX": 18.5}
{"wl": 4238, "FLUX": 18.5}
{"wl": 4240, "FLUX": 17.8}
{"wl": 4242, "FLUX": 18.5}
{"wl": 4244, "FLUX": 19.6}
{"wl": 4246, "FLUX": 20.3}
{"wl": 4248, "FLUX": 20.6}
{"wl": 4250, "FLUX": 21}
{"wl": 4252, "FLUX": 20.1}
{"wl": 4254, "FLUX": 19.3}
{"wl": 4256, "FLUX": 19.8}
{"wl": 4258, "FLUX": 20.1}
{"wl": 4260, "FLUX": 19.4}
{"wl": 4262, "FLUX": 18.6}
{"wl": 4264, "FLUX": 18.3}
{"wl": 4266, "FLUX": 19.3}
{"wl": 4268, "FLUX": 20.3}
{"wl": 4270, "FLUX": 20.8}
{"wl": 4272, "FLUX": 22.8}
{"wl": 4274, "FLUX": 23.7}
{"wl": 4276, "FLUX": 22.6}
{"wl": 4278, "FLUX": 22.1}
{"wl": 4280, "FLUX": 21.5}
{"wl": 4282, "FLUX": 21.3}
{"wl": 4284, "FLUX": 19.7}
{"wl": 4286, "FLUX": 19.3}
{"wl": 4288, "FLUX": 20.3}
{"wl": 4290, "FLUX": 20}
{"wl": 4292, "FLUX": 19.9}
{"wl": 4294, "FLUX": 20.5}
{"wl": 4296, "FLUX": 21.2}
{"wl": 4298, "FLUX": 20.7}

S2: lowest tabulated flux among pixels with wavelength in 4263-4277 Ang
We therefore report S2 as 18.3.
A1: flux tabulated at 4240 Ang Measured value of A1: 17.8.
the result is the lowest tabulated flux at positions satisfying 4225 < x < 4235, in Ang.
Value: 18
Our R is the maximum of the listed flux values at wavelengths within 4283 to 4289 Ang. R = 20.3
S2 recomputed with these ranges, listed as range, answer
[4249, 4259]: 19.3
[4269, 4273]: 20.8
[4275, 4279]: 22.1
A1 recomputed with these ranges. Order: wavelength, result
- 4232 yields 18.8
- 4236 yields 18.5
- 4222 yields 18.7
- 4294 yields 20.5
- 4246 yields 20.3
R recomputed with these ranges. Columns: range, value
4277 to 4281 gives 22.1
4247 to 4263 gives 21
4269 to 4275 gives 23.7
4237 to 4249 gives 20.6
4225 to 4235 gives 18.8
